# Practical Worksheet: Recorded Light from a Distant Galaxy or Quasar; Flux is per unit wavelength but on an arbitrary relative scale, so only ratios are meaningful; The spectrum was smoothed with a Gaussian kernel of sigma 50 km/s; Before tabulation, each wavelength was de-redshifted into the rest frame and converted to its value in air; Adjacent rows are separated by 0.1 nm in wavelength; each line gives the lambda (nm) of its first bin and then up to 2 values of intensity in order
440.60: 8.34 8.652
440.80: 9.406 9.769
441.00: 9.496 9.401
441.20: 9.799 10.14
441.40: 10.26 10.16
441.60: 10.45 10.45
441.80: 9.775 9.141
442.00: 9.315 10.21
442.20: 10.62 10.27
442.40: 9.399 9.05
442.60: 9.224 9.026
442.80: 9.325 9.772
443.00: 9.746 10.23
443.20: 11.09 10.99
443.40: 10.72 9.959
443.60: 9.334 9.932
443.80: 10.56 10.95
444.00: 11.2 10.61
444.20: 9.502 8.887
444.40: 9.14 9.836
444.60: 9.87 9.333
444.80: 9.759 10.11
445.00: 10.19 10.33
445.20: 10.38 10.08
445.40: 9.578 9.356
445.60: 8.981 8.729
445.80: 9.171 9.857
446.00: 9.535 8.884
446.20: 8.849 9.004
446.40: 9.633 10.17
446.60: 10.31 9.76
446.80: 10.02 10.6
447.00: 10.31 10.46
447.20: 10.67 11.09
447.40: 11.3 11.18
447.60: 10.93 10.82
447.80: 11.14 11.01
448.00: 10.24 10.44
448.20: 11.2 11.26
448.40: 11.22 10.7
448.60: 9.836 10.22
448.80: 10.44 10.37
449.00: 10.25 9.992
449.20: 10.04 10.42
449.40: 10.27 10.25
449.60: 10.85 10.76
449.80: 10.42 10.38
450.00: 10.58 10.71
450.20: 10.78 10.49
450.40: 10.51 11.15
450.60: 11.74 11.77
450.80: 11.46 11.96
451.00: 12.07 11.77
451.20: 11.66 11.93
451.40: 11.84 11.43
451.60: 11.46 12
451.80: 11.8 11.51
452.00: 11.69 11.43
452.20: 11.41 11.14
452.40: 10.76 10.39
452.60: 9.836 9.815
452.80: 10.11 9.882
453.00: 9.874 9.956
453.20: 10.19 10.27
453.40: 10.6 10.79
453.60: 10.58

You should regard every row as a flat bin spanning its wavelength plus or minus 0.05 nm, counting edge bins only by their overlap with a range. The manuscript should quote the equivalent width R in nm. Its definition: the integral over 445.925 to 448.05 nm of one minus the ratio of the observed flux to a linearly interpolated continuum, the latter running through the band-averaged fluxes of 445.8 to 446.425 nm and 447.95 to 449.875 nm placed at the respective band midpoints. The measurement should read -0.14 nm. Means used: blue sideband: 9.27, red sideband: 10.5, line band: 10.3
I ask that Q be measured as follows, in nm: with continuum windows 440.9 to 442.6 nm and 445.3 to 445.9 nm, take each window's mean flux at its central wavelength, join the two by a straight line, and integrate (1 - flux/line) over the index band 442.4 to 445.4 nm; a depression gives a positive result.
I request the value -0.13 nm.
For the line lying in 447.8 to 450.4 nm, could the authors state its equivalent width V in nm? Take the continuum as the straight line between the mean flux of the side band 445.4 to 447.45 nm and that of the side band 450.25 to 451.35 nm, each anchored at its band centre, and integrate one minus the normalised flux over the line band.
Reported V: 0.07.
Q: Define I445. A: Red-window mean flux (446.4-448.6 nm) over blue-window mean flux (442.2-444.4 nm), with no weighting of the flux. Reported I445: 1.07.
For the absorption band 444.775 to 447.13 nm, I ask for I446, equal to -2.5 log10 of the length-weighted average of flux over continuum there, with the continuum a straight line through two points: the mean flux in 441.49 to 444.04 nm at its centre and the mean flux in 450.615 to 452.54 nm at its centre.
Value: 0.09 mag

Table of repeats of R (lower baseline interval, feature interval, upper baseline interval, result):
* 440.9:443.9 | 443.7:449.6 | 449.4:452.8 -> 0.20 nm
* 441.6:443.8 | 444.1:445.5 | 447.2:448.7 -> 0.07 nm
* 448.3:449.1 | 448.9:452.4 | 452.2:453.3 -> -0.25 nm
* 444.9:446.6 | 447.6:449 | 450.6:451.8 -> -0.01 nm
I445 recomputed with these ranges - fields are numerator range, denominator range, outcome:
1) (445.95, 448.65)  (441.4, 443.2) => 1.06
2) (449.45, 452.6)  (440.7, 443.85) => 1.13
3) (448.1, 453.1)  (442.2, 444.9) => 1.10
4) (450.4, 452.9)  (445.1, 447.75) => 1.13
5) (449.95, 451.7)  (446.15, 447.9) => 1.10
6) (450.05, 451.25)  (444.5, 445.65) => 1.16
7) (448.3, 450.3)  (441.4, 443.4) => 1.05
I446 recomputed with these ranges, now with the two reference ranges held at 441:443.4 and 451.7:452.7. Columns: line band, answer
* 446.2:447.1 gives 0.053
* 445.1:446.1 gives 0.086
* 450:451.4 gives -0.045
